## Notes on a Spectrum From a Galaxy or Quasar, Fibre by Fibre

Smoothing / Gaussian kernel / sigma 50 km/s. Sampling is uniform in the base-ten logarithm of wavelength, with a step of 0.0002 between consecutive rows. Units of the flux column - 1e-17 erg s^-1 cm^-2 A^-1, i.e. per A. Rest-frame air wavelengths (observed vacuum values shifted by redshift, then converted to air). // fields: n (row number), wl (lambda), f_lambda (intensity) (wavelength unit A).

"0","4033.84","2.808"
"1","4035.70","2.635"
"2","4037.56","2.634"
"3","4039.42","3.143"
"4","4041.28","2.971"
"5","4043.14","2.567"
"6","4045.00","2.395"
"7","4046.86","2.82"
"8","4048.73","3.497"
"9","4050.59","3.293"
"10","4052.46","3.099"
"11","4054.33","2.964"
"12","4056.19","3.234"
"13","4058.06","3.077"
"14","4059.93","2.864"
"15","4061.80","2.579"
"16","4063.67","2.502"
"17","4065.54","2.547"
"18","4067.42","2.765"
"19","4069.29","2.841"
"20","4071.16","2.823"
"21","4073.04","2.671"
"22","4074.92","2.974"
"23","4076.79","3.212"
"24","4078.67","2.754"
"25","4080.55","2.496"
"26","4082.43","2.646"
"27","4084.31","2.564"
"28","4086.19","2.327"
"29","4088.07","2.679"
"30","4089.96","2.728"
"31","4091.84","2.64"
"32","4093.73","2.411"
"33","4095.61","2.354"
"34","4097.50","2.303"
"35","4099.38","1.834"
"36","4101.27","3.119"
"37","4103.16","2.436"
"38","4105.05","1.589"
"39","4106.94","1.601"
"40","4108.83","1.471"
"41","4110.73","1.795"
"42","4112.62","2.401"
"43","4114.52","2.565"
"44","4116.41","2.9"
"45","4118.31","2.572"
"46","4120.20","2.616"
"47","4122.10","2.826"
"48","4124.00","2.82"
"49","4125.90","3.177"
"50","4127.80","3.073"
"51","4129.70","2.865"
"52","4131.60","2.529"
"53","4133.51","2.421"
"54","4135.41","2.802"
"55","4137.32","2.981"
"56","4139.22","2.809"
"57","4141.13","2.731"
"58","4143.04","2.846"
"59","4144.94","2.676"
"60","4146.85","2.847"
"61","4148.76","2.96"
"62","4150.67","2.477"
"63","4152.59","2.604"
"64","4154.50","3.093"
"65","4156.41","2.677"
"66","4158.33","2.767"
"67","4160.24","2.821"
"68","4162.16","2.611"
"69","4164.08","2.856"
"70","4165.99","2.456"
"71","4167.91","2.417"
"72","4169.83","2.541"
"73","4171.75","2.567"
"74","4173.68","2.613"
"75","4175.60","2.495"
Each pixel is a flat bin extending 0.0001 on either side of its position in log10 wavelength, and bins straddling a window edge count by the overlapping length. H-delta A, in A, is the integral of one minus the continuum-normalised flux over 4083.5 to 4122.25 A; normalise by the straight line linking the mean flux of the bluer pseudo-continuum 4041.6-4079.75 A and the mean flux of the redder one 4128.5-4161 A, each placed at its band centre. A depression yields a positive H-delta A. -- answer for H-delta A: 6.3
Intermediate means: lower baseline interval 2.87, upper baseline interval 2.76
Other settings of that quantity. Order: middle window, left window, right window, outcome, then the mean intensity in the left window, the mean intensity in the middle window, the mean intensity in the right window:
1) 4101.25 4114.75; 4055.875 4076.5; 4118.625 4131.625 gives 3.85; 2.81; 2.03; 2.85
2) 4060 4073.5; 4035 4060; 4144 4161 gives 1.05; 2.95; 2.69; 2.77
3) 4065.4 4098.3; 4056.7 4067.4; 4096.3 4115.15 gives -2.75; 2.74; 2.66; 2.11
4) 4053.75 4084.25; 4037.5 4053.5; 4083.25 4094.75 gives -0.68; 2.95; 2.8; 2.56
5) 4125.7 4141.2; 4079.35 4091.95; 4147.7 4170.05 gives -0.89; 2.58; 2.81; 2.7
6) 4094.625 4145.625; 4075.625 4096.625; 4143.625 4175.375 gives 2.49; 2.62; 2.52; 2.68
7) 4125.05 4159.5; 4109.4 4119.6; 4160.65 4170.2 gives -3.90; 2.42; 2.8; 2.59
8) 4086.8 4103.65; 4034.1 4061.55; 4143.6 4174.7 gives 1.96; 2.93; 2.5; 2.69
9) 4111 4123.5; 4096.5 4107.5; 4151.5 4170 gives -1.64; 2.17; 2.61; 2.69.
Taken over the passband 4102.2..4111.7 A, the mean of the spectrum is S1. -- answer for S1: 1.78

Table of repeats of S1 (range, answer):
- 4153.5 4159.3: 2.85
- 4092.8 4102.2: 2.41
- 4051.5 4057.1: 3.1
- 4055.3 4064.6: 2.85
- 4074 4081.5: 2.86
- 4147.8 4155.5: 2.78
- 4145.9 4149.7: 2.9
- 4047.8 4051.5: 3.4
